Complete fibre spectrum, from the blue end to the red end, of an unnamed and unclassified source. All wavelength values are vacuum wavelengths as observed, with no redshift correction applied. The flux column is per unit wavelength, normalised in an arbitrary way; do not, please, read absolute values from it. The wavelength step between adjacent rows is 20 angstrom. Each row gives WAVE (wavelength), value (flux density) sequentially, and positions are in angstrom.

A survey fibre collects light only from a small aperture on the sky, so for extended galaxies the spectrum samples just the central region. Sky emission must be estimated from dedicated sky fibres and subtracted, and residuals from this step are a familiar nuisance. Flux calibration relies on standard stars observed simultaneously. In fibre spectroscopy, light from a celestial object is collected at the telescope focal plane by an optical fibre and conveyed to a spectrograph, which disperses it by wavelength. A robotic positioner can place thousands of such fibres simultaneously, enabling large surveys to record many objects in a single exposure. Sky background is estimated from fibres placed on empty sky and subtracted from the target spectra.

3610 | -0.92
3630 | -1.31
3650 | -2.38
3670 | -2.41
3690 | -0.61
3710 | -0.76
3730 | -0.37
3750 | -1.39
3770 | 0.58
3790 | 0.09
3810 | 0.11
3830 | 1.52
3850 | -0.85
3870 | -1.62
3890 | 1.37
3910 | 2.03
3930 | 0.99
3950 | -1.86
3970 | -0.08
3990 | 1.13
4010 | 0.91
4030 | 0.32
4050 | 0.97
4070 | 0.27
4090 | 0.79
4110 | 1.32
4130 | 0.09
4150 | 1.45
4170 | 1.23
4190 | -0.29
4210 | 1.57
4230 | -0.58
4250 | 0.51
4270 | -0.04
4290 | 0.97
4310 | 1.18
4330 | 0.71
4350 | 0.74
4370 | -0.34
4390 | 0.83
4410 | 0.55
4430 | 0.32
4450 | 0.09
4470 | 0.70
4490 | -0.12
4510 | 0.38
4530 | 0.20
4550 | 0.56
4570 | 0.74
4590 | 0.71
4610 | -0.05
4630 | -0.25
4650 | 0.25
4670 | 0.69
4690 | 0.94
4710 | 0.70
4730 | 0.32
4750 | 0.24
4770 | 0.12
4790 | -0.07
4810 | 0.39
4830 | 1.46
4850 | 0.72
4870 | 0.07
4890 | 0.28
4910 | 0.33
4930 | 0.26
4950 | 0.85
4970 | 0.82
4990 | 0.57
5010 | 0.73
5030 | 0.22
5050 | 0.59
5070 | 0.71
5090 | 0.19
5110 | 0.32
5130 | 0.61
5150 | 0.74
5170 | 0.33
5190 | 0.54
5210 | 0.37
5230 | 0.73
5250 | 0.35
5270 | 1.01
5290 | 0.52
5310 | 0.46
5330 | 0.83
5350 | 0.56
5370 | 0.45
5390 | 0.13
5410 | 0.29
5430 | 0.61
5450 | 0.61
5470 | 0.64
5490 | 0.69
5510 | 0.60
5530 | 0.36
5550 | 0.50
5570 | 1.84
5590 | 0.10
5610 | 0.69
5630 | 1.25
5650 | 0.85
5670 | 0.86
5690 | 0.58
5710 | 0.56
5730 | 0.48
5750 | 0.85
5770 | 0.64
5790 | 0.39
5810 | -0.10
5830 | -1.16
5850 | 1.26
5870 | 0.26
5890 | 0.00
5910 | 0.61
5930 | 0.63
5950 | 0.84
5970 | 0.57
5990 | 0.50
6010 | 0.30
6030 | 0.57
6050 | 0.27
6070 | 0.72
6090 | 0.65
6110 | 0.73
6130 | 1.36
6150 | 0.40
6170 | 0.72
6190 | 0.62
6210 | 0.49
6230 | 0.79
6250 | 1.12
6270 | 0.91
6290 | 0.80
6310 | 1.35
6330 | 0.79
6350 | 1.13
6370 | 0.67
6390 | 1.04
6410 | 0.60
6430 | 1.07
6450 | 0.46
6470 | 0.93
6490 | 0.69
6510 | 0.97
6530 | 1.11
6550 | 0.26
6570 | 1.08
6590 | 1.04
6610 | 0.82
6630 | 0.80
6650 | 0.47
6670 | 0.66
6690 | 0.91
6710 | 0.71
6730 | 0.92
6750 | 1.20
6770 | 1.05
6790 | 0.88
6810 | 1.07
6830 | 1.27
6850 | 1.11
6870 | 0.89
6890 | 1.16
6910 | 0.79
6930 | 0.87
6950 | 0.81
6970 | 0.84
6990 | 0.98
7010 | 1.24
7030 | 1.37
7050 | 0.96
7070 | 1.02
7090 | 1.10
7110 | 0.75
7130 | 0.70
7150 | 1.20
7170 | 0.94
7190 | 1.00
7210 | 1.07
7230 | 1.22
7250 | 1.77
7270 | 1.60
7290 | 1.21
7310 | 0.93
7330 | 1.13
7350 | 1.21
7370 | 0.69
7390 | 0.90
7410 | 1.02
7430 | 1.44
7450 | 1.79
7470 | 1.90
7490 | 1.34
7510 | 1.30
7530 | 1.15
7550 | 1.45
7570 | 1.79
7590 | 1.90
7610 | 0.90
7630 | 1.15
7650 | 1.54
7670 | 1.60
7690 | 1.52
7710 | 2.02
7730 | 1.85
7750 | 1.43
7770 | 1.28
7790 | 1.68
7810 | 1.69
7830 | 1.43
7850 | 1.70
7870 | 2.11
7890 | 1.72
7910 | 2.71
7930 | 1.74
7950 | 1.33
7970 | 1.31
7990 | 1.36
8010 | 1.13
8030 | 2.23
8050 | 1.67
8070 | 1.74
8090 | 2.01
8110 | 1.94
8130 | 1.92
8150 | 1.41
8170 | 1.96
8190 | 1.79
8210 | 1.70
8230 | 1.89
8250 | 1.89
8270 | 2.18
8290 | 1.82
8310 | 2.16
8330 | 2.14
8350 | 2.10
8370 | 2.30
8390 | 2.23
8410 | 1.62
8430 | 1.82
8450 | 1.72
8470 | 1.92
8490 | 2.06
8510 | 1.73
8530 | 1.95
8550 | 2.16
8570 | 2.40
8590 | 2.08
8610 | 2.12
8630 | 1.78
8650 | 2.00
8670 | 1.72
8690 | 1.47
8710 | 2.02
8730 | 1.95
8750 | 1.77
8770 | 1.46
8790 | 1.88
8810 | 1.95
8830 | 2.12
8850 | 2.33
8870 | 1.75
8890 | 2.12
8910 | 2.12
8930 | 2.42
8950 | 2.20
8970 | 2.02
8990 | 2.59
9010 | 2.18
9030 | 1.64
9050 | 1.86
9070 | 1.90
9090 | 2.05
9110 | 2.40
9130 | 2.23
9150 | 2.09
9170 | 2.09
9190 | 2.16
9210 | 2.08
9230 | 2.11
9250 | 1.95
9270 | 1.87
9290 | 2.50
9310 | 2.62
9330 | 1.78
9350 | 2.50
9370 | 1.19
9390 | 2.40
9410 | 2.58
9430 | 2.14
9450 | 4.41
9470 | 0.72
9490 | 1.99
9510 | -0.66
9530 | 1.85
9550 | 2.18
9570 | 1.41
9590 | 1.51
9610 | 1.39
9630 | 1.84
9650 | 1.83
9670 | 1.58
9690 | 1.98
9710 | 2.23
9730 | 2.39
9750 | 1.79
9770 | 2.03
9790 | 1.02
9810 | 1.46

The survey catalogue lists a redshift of 0.858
